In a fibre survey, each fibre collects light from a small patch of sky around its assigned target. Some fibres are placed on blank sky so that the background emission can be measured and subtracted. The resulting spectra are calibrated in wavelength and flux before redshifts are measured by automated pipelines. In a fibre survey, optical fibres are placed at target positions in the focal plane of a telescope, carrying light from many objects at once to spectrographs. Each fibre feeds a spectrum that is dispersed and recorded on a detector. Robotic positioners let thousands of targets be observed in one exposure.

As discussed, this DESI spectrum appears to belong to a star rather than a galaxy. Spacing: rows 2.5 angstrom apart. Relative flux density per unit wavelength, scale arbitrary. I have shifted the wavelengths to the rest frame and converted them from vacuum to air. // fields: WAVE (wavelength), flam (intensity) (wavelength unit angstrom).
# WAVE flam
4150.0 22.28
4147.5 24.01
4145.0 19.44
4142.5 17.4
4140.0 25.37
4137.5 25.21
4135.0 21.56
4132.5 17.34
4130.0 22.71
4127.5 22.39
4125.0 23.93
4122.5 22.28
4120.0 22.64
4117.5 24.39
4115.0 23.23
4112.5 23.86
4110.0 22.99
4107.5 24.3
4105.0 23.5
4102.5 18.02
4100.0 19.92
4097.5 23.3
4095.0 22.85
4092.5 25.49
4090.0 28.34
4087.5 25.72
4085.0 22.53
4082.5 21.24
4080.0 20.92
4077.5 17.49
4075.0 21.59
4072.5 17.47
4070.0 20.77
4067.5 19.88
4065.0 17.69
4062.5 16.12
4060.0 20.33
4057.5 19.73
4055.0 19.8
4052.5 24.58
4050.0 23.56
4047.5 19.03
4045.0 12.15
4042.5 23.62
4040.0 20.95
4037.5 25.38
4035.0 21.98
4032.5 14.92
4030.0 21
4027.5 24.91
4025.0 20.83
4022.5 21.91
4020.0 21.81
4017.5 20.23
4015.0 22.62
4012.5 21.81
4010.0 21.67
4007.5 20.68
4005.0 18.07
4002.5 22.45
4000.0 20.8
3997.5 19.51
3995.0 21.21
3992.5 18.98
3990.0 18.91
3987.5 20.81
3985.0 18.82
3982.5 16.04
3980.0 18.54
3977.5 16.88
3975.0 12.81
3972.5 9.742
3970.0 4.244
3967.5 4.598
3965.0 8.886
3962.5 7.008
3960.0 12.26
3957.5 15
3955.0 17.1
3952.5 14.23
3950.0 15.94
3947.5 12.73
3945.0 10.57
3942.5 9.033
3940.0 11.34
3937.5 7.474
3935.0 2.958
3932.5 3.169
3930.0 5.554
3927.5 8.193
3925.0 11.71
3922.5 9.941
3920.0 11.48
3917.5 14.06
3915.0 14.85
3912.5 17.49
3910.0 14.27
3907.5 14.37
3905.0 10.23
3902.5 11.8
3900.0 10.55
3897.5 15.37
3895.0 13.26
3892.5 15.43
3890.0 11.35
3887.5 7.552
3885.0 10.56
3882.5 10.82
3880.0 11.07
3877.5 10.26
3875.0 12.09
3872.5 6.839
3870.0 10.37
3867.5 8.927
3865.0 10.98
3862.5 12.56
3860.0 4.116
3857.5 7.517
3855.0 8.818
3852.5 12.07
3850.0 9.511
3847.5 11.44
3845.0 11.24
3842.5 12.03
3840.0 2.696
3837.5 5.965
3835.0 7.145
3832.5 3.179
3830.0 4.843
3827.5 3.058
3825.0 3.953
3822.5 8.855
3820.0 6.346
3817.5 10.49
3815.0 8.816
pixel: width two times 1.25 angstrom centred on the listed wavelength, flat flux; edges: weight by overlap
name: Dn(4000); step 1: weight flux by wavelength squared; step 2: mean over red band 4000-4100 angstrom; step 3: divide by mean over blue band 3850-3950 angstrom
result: 2.15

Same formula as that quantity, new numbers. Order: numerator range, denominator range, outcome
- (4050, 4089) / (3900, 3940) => 2.11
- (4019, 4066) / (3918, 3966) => 2.09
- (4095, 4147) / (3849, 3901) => 2.40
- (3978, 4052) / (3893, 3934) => 1.85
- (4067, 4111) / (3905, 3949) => 2.27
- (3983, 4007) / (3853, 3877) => 2.29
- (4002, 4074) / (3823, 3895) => 2.53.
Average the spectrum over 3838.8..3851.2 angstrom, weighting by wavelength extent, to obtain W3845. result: 9.41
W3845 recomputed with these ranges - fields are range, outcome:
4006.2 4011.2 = 21.1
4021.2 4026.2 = 21.4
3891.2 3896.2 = 14.3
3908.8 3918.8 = 15.2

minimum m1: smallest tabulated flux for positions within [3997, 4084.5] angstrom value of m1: 12.15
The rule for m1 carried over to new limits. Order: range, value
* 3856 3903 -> 4.116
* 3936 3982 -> 4.244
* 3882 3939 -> 2.958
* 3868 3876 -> 6.839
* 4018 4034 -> 14.92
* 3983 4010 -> 18.07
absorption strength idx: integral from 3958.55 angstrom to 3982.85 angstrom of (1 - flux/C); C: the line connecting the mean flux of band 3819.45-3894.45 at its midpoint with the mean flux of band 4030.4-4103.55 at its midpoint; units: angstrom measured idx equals 7.06 angstrom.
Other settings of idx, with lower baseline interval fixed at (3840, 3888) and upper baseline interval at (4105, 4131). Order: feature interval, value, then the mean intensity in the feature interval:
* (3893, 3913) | -2.49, 13.3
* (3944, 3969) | 4.87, 11.8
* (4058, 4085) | 1.71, 19.5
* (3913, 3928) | 0.67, 12.2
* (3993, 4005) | -2.55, 20.6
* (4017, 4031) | -2.75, 21.9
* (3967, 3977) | 4.38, 8.77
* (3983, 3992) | -1.56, 19.2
